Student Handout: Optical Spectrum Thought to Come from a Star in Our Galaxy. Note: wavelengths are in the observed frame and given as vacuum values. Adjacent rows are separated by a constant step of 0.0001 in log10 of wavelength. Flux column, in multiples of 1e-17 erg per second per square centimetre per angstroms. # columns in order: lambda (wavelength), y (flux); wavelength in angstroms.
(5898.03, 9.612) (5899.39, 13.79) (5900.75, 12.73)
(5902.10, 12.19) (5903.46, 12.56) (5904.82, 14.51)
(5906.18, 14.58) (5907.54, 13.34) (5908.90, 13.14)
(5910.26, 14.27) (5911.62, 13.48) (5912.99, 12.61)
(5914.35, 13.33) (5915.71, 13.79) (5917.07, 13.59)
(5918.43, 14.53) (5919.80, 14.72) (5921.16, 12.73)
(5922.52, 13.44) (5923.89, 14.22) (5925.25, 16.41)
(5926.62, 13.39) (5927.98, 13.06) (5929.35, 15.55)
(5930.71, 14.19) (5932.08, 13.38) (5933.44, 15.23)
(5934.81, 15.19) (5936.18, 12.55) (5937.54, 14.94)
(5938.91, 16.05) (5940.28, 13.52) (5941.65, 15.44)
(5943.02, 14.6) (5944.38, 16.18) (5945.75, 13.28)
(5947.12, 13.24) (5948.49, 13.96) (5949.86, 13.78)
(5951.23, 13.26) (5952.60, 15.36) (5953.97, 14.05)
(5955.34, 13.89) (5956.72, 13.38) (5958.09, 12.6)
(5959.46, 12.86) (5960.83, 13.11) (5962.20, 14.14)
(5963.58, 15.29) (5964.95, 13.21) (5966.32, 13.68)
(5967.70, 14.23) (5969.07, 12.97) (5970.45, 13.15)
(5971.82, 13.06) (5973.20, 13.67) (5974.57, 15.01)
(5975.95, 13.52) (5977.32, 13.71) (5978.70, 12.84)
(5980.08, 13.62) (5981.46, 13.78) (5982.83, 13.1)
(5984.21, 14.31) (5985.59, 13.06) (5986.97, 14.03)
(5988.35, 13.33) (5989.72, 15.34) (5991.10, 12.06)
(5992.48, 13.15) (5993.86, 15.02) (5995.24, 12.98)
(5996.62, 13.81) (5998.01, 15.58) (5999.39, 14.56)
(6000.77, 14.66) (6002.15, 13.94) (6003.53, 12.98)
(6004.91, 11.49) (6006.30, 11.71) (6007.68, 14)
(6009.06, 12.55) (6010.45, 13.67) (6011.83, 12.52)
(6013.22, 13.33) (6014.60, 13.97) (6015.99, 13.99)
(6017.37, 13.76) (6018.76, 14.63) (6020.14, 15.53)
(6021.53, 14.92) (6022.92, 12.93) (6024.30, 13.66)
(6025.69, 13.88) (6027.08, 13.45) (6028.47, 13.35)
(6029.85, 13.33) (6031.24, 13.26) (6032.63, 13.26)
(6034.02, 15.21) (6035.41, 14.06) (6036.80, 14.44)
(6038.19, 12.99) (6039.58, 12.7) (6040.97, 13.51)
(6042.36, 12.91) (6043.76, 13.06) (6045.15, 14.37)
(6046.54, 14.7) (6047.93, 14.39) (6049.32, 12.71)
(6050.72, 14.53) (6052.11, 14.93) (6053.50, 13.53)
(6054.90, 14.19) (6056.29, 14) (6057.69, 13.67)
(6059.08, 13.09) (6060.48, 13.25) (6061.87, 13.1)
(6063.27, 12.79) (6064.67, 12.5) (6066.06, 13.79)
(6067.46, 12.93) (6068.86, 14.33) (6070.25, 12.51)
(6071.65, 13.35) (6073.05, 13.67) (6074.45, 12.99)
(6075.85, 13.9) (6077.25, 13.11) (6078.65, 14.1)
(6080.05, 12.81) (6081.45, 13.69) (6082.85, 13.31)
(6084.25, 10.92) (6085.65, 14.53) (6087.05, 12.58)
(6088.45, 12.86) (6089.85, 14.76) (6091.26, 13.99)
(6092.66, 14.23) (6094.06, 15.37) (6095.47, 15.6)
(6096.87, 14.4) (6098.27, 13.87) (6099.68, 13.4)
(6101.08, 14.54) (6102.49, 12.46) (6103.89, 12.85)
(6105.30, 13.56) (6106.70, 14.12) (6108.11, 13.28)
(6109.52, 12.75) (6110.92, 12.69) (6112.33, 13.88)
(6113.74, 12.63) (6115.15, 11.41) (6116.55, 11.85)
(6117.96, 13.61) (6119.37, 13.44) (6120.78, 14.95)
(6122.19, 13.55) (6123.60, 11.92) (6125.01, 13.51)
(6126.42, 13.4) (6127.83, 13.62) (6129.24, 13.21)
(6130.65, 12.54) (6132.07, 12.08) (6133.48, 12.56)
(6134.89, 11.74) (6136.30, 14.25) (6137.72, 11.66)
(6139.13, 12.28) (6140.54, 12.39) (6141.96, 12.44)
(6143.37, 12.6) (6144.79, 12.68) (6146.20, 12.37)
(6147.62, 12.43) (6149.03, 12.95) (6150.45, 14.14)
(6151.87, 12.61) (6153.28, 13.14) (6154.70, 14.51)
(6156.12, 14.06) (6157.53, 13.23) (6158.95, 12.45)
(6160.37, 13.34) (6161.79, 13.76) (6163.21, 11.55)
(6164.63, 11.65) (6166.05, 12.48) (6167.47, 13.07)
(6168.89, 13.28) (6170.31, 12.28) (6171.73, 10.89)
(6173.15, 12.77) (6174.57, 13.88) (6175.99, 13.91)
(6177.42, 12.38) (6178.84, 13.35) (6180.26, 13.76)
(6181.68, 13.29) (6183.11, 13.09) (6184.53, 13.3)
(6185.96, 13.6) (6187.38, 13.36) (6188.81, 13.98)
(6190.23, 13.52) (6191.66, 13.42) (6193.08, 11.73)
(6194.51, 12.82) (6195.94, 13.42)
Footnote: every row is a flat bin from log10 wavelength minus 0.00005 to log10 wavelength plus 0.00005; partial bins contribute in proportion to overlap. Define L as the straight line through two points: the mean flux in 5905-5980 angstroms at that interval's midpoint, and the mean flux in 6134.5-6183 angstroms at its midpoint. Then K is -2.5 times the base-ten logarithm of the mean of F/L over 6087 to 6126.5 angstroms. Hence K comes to -0.03 mag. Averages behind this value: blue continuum 13.9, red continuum 12.9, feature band 13.5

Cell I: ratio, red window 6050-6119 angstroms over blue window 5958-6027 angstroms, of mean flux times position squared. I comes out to 1.02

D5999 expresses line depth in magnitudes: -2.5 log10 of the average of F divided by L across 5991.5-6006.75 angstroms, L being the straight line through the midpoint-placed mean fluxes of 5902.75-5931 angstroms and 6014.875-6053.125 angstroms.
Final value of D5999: 0.02 mag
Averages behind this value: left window 13.9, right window 13.9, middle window 13.6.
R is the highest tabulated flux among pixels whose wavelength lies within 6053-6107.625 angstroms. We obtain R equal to 15.6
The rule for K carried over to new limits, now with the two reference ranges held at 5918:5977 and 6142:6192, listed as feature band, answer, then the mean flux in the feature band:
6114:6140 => 0.03 mag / 12.9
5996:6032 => 0.01 mag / 13.7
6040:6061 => -0.02 mag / 13.8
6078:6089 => 0.03 mag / 13.1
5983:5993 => 0.02 mag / 13.6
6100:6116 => 0.02 mag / 13.1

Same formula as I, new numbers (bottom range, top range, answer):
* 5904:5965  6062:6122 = 1.01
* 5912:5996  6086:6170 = 1.00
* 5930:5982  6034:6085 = 1.00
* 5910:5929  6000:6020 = 1.00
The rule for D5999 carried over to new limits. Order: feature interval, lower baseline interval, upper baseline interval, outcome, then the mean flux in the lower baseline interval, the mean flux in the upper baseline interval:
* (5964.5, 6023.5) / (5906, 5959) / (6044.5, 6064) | 0.020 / 14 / 13.8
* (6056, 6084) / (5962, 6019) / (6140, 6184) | 0.001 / 13.6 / 12.9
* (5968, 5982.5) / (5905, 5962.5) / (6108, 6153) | 0.018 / 14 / 12.9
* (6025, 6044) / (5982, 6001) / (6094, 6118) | 0.015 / 13.9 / 13.4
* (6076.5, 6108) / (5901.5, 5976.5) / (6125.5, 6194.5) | -0.036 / 13.9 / 12.9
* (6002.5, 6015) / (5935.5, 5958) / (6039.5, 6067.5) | 0.074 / 14.2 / 13.6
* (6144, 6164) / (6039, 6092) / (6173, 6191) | 0.029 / 13.5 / 13.4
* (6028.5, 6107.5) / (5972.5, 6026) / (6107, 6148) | -0.031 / 13.7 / 12.8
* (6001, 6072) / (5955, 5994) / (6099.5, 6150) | -0.020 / 13.6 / 12.9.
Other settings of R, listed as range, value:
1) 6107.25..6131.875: 14.95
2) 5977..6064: 15.58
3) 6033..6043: 15.21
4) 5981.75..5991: 15.34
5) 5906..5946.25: 16.41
